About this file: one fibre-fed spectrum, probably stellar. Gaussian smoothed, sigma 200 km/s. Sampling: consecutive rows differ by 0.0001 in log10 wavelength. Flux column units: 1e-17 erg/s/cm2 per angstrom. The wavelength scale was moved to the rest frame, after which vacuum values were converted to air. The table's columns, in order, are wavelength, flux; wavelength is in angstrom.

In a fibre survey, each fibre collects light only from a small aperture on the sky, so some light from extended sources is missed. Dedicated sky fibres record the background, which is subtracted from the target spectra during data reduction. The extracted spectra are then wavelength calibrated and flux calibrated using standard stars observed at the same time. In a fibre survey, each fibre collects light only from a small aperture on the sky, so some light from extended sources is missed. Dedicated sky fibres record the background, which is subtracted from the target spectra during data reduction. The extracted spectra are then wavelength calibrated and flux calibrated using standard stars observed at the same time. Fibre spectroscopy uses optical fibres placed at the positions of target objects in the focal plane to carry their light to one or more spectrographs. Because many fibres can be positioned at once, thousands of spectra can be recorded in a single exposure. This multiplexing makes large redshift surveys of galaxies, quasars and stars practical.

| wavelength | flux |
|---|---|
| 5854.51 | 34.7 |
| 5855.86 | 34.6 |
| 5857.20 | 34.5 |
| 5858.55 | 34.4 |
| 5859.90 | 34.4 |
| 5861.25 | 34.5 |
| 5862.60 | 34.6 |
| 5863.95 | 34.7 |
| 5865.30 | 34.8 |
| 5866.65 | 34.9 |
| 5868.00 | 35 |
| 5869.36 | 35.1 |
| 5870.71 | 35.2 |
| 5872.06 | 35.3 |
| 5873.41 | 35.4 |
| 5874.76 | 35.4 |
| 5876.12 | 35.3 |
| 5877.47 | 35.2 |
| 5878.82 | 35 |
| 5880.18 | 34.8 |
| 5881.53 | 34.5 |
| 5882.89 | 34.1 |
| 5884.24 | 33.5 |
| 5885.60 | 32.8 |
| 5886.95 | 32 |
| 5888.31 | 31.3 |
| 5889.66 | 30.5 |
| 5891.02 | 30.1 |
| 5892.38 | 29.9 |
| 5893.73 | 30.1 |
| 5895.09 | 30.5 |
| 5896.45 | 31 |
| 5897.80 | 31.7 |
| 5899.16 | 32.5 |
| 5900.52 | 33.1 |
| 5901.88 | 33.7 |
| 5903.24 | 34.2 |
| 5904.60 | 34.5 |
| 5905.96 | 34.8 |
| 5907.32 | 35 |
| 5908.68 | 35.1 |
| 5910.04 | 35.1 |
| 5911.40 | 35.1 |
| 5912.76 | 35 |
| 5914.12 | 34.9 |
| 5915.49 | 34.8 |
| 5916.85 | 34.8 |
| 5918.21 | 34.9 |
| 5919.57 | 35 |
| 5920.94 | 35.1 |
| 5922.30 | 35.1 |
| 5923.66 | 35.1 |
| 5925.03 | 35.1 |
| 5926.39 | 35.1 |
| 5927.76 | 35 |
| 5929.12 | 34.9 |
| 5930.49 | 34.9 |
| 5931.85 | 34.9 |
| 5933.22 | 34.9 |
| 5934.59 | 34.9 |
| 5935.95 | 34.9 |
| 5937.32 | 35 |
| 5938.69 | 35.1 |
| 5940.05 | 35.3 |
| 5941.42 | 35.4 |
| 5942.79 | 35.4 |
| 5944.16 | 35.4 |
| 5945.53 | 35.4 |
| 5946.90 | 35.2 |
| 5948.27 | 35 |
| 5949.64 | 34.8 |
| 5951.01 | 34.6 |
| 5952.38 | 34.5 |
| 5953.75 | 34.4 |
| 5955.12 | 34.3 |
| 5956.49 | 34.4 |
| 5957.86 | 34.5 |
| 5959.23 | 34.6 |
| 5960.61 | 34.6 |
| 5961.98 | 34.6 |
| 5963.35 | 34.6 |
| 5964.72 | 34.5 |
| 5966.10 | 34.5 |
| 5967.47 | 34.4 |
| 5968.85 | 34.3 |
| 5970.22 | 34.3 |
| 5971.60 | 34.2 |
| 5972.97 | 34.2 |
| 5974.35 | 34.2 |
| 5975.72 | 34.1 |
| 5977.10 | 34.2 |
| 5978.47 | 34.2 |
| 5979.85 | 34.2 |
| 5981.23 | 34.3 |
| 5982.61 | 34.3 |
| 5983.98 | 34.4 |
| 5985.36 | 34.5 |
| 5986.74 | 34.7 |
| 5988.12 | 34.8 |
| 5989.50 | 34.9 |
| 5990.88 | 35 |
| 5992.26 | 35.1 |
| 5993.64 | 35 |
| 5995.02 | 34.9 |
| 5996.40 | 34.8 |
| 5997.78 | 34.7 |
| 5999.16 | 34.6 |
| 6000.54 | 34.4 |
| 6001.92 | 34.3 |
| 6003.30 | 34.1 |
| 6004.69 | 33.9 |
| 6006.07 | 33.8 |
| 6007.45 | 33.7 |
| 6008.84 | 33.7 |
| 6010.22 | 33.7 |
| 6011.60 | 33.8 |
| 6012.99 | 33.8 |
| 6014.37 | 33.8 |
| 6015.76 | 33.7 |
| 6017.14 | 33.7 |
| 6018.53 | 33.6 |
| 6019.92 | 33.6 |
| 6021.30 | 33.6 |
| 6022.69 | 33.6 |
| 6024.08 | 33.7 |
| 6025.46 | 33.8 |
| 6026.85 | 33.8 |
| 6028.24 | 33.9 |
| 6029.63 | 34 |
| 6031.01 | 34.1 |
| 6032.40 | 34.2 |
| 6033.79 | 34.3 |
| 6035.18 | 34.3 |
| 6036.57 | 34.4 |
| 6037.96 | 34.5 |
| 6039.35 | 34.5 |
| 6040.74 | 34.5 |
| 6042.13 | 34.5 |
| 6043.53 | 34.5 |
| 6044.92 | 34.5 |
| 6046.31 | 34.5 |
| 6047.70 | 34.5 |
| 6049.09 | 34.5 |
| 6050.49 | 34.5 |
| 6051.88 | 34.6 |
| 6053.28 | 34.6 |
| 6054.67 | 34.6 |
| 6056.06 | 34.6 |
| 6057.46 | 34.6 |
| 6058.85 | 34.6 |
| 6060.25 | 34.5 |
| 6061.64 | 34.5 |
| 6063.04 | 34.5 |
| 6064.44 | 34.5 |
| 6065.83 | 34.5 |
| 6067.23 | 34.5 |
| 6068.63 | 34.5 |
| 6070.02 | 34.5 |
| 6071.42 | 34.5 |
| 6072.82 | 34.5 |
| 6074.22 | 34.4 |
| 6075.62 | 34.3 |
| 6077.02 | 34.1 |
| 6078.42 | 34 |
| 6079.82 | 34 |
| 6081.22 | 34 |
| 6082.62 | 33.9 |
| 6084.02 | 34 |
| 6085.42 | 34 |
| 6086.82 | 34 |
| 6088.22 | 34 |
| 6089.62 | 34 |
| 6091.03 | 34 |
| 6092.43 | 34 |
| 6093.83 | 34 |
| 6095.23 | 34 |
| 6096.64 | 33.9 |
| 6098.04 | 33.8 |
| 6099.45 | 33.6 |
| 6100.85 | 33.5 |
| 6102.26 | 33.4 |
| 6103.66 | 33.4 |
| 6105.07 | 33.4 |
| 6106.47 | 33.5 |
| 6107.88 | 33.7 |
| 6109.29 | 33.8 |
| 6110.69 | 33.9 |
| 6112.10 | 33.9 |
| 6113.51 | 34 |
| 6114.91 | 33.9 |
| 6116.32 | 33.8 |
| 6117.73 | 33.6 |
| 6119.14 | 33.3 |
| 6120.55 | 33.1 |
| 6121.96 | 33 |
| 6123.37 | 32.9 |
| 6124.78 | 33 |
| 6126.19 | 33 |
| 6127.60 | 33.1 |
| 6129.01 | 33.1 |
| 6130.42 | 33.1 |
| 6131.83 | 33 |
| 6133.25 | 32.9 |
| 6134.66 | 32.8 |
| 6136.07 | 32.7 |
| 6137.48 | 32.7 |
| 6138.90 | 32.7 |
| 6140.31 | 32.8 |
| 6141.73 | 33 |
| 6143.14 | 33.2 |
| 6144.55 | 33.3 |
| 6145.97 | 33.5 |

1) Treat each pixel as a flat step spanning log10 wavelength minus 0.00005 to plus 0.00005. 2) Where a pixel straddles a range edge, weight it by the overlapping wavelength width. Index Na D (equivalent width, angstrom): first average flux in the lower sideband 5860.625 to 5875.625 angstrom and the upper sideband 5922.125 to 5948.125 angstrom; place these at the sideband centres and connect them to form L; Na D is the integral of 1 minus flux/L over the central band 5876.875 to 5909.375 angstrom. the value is 2.0 angstrom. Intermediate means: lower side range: 35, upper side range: 35.1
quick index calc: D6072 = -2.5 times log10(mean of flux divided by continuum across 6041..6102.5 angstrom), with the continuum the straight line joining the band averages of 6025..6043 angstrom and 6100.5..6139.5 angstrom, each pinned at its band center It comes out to -0.01 mag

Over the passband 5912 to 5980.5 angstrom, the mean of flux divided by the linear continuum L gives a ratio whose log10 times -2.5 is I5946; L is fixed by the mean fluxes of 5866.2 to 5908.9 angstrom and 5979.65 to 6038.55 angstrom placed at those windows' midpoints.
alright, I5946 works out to -0.03 mag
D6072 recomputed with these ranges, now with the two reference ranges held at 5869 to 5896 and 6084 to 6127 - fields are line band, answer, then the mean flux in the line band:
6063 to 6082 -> -0.02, 34.3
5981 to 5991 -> -0.04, 34.6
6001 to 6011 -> -0.01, 33.9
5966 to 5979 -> -0.03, 34.3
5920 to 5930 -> -0.05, 35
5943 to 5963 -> -0.04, 34.8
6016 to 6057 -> -0.02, 34.2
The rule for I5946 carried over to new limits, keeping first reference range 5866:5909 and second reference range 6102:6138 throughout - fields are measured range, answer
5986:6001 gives -0.05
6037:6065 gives -0.04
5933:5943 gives -0.05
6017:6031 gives -0.01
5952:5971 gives -0.03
